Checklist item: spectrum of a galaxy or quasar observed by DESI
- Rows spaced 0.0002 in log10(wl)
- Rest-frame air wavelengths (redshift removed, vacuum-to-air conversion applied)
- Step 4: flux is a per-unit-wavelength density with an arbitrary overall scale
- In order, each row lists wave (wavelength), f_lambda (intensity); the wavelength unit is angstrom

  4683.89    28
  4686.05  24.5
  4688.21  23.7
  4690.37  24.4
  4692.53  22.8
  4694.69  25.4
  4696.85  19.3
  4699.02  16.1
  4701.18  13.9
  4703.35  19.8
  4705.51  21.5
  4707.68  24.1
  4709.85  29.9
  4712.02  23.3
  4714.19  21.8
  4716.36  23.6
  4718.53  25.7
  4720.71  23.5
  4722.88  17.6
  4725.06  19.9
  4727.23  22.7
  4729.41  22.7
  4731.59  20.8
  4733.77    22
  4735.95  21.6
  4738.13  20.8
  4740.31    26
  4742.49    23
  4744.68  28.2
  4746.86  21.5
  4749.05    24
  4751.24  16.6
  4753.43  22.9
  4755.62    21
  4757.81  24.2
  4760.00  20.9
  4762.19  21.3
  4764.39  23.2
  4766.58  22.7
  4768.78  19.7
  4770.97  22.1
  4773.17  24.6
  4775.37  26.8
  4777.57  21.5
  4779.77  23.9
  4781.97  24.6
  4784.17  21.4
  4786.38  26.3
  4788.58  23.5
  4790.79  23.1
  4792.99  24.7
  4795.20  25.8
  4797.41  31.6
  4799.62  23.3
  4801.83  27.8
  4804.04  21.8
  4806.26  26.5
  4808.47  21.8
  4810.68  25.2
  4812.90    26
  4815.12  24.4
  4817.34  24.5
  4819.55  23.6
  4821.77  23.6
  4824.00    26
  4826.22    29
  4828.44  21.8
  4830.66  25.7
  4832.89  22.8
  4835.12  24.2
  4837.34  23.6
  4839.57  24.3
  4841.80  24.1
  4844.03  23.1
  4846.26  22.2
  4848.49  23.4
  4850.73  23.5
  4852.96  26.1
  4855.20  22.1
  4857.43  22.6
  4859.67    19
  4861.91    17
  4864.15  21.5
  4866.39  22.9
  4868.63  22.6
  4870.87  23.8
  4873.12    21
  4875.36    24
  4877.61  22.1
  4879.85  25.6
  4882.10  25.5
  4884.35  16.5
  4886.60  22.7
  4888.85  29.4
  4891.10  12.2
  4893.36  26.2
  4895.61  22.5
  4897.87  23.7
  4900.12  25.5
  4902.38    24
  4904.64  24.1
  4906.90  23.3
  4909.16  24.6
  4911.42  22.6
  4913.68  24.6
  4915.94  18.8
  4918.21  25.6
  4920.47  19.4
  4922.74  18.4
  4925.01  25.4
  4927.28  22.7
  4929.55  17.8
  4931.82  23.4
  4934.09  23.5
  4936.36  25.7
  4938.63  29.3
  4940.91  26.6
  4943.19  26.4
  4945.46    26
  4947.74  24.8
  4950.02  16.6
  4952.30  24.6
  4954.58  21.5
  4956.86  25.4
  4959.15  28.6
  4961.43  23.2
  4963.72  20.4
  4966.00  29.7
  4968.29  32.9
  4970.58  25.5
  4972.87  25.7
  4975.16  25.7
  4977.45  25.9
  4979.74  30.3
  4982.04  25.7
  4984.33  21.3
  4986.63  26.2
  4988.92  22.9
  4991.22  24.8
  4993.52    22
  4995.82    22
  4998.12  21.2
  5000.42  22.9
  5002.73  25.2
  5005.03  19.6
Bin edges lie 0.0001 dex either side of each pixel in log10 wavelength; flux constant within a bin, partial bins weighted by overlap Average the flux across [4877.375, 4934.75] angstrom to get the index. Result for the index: 22.7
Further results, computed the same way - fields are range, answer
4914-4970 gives 24.1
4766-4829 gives 24.4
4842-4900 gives 22.5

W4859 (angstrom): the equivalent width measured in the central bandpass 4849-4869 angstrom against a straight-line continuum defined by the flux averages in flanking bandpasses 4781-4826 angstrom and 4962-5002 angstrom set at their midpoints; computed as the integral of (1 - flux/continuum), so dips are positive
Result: 2.4 angstrom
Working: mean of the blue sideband 24.9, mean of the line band 21.9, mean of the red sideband 25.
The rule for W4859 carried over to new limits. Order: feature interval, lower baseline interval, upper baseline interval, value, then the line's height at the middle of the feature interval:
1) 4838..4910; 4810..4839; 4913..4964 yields 3.8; 24.1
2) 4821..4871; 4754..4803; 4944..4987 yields 2.2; 24.3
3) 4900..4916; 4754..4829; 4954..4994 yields 0.9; 25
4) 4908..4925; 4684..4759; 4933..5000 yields 1.5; 24.4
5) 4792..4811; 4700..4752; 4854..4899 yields -2.7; 22.2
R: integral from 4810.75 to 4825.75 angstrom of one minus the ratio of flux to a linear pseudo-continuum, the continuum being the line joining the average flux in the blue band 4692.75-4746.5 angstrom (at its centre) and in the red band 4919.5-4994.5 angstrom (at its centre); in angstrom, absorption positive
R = -1.1 angstrom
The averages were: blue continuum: 22.2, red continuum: 24.5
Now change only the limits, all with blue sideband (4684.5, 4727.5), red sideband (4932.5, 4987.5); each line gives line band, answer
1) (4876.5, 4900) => 1.7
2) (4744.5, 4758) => 0.4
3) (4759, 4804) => -1.4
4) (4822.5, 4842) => -0.6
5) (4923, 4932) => 1.2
